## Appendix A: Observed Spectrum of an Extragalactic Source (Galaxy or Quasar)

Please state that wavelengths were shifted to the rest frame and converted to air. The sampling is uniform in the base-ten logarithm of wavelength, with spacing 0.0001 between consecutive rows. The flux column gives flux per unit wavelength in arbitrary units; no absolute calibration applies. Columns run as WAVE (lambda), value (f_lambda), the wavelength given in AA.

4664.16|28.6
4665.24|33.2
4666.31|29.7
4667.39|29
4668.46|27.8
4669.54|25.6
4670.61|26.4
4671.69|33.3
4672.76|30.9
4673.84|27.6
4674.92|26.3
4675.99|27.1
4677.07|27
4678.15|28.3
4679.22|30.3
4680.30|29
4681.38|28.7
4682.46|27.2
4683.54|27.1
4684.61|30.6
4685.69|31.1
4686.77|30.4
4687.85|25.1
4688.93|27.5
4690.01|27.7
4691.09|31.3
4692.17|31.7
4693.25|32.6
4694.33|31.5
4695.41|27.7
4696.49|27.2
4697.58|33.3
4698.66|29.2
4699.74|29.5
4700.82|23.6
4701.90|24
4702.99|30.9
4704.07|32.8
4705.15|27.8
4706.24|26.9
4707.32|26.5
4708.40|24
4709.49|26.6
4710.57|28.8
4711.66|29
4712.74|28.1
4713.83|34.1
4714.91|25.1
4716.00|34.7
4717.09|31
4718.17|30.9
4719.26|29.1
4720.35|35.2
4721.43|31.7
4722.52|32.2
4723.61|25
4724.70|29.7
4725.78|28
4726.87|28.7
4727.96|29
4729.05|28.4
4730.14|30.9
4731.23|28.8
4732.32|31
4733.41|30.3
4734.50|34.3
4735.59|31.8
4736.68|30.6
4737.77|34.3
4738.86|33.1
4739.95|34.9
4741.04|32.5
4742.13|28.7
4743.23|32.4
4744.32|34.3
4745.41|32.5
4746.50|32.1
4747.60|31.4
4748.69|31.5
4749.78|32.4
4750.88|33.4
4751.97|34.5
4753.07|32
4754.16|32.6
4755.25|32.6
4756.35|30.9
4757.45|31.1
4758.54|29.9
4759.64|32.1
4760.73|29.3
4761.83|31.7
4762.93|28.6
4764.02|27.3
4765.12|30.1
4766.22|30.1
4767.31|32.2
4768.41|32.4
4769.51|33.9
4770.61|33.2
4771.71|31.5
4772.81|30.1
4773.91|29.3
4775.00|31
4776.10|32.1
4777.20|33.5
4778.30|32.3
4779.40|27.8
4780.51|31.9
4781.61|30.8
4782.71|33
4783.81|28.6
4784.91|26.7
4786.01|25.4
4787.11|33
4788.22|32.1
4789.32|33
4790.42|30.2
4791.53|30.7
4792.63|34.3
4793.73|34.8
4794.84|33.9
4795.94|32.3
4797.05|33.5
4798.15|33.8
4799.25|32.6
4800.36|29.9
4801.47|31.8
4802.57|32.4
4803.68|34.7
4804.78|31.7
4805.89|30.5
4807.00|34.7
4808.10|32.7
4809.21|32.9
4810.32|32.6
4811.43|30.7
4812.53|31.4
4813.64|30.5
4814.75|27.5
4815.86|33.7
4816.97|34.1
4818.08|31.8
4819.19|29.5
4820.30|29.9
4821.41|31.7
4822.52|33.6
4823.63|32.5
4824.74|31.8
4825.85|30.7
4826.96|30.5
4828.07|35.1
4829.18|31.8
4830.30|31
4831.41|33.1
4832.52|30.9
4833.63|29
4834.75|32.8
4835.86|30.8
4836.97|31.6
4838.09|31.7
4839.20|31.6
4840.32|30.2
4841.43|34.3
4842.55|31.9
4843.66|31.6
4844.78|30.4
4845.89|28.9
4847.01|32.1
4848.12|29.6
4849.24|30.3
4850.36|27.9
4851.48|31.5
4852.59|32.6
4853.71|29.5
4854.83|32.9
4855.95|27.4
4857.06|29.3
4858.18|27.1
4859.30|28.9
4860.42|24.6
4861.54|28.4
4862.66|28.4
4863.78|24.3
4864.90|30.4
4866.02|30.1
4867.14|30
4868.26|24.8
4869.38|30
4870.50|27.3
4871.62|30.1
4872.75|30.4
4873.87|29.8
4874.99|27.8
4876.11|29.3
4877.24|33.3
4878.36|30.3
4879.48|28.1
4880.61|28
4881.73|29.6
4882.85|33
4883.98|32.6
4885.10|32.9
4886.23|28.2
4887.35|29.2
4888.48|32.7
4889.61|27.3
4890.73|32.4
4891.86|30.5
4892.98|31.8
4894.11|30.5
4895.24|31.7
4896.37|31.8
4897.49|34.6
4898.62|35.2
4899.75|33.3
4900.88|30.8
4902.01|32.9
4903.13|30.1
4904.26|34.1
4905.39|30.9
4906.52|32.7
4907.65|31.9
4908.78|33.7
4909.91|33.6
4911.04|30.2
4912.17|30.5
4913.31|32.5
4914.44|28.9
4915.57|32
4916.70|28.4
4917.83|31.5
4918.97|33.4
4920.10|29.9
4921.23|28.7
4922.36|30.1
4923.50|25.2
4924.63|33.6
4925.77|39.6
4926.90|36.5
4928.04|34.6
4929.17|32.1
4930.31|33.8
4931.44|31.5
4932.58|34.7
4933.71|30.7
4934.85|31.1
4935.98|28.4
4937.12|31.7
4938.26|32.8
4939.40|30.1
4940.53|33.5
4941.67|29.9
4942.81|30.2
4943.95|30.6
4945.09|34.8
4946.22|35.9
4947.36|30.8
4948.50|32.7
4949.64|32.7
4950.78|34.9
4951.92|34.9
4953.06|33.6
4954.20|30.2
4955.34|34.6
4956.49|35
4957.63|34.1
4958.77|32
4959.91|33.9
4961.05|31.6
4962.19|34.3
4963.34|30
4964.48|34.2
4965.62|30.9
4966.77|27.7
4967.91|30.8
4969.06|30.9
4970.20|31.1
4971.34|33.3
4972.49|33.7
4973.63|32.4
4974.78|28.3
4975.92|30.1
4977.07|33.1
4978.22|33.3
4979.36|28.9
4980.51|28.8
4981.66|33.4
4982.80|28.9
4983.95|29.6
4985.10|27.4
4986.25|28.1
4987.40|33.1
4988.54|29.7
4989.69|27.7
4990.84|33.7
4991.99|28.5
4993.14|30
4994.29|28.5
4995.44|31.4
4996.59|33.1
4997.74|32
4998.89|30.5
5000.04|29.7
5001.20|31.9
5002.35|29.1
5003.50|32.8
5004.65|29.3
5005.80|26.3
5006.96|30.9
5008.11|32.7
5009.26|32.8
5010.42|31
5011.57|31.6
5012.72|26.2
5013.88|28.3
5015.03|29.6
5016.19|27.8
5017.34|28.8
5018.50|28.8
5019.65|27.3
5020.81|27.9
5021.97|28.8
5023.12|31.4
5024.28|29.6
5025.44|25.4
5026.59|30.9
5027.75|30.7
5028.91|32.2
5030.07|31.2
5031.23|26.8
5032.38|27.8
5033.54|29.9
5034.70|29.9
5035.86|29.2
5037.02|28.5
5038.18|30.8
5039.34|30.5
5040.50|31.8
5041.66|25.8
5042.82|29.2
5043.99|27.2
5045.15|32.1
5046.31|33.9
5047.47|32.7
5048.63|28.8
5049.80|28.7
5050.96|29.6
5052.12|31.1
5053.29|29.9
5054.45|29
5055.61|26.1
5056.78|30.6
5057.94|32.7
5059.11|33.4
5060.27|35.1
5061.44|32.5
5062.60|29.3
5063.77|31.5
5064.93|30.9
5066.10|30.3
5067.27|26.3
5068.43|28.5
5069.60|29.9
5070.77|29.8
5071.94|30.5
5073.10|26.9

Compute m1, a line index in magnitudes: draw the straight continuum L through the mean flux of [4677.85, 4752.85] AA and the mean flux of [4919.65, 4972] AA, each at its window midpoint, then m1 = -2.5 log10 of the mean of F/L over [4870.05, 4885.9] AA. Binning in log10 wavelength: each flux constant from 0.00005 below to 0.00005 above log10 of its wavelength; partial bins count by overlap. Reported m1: 0.05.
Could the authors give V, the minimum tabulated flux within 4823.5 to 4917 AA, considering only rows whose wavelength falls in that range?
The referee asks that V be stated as 24.3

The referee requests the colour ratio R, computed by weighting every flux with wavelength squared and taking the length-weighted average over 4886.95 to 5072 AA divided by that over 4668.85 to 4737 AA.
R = 1.2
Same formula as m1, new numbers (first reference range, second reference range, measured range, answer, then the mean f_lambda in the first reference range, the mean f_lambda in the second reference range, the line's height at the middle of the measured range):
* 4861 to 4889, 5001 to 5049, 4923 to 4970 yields -0.10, 29.6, 29.7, 29.6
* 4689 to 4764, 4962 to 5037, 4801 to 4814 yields -0.07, 30.4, 30.2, 30.3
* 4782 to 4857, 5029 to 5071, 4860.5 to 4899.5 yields 0.04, 31.5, 30.1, 31.1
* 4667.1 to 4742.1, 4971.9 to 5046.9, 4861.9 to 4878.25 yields 0.03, 29.5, 30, 29.8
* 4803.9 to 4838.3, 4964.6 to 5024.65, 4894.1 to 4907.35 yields -0.05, 31.7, 30.3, 31.1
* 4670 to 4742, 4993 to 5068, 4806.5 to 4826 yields -0.07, 29.5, 30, 29.7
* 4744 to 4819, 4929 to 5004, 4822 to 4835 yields -0.01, 31.7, 31.6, 31.6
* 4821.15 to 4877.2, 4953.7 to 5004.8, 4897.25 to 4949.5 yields -0.04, 30.3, 31.2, 30.8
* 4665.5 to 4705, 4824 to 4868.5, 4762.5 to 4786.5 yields -0.03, 28.9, 30.3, 29.7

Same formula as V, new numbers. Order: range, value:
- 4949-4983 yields 27.7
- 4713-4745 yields 25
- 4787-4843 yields 27.5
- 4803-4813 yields 30.5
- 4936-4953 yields 29.9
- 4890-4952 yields 25.2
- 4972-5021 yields 26.2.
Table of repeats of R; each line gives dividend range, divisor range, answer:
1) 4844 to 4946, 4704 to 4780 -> 1.07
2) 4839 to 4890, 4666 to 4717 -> 1.11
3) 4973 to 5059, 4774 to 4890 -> 1.05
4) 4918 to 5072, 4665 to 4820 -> 1.12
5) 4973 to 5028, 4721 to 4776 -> 1.07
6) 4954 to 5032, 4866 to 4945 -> 1.01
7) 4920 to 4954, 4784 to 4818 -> 1.07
